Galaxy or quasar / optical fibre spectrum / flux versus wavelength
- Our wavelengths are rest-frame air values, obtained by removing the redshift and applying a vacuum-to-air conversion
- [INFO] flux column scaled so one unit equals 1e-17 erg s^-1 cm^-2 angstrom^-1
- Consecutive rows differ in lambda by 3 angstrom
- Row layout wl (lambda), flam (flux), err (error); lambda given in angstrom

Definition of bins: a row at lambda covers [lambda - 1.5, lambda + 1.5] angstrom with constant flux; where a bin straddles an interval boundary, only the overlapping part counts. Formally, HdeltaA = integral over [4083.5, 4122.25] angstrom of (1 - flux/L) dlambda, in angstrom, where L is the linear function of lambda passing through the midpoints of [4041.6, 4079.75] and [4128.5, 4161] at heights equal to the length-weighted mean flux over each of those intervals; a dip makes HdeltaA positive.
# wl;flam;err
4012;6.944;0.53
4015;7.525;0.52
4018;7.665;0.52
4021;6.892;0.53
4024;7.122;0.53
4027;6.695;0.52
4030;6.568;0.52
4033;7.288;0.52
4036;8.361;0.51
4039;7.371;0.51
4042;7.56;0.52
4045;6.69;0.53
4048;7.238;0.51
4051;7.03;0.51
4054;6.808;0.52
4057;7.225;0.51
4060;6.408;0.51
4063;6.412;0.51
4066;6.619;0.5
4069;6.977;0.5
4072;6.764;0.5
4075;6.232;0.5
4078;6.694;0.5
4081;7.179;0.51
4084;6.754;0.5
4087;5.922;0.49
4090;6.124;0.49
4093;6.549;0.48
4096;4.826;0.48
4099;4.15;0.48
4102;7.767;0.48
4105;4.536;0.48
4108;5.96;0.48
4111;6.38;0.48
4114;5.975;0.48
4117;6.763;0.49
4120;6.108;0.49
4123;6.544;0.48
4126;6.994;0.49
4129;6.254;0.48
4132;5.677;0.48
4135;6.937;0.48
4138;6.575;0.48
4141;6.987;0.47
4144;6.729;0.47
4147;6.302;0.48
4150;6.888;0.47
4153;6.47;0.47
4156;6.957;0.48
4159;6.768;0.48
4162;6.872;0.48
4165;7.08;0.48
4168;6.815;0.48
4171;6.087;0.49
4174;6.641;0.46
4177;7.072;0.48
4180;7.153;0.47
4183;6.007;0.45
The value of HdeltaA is 4.21 angstrom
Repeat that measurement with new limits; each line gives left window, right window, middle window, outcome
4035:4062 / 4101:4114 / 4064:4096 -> 0.41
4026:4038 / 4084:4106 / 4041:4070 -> -0.75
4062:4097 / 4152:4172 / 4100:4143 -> 1.50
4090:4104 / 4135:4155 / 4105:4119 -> 0.02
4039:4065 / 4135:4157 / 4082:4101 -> 2.87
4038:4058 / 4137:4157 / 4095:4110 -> 3.02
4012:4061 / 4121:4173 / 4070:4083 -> 0.44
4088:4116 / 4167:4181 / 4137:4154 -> -0.78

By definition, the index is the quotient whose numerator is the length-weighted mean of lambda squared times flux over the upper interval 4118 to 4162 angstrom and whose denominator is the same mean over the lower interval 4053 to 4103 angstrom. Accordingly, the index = 1.1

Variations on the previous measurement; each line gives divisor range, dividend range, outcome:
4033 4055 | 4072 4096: 0.89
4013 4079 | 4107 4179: 0.99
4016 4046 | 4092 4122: 0.85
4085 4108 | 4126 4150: 1.17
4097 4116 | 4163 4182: 1.21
